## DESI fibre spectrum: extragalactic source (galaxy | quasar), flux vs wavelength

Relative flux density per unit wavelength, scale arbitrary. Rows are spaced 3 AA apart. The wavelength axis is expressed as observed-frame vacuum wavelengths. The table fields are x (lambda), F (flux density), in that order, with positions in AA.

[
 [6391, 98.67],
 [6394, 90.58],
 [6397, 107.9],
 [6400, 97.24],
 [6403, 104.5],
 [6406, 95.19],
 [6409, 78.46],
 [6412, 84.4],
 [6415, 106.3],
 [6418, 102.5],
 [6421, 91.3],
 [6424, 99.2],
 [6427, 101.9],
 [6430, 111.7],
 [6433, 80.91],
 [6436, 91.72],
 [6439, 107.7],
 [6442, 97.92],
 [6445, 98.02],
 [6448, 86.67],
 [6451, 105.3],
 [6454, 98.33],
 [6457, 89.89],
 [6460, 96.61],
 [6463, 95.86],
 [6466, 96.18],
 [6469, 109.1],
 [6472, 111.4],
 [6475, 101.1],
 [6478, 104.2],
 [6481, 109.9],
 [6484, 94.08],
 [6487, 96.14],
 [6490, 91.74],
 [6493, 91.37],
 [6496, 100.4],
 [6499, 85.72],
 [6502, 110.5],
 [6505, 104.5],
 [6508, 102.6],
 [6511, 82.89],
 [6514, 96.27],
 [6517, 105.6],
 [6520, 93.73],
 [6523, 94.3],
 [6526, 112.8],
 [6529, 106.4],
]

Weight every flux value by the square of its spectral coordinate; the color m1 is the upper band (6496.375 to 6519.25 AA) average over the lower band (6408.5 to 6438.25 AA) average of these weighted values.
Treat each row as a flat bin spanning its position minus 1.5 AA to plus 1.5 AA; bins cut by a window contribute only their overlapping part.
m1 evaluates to 1.1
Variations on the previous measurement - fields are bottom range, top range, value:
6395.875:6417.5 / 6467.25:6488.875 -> 1.10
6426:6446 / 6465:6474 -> 1.09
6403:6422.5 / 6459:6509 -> 1.09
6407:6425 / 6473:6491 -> 1.09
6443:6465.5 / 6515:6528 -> 1.08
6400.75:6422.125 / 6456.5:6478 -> 1.08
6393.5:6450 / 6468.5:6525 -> 1.05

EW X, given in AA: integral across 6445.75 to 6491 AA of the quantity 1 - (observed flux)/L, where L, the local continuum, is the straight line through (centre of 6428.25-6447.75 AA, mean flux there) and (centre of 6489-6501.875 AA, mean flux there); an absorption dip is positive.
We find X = -1.6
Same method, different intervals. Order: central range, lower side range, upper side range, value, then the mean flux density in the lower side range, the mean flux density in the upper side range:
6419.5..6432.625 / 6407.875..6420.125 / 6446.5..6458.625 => -0.8 AA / 93.3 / 95.1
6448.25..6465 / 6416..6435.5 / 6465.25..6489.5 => 0.7 AA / 97.8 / 103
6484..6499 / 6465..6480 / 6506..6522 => 1.1 AA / 105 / 96.4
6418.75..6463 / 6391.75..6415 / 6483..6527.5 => -0.5 AA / 95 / 97.5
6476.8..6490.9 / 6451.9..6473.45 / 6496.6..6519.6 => -0.1 AA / 99.8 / 98.2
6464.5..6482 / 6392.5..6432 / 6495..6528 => -1.2 AA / 97.6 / 99.1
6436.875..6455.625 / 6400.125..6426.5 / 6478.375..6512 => -0.4 AA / 95.6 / 97.7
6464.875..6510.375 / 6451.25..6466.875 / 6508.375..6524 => -2.2 AA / 96.1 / 95.1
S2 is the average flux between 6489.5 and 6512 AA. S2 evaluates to 96.7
